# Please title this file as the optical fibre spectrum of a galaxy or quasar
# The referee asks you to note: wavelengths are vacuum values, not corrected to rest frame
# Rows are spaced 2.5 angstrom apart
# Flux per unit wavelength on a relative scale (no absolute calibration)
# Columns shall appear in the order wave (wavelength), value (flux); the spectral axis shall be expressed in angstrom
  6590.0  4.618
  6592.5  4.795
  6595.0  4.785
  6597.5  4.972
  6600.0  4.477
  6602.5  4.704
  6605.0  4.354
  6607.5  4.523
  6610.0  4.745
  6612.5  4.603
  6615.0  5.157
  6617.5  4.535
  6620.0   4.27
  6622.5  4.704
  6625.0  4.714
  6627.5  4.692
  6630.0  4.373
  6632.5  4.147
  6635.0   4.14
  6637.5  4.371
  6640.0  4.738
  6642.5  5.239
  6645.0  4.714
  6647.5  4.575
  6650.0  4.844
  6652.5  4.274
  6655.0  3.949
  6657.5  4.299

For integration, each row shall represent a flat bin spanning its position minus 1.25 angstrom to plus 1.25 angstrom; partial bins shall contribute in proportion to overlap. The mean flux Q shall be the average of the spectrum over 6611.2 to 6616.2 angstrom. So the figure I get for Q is 4.88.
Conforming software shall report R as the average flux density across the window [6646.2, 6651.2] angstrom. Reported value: 4.71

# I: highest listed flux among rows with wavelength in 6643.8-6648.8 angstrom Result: 4.714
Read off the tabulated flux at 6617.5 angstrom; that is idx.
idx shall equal 4.535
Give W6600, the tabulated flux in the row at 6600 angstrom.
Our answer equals 4.477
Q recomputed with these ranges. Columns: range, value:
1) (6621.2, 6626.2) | 4.7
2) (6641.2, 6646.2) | 4.98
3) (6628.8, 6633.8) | 4.26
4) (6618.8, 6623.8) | 4.49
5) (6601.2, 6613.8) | 4.59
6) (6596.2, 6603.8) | 4.72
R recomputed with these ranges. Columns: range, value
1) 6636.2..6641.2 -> 4.55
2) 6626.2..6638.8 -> 4.35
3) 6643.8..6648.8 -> 4.65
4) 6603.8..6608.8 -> 4.44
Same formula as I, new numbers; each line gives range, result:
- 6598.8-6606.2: 4.704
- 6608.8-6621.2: 5.157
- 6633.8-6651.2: 5.239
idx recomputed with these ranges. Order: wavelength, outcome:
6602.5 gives 4.704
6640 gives 4.738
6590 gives 4.618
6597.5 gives 4.972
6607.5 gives 4.523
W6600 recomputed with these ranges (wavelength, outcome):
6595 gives 4.785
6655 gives 3.949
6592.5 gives 4.795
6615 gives 5.157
